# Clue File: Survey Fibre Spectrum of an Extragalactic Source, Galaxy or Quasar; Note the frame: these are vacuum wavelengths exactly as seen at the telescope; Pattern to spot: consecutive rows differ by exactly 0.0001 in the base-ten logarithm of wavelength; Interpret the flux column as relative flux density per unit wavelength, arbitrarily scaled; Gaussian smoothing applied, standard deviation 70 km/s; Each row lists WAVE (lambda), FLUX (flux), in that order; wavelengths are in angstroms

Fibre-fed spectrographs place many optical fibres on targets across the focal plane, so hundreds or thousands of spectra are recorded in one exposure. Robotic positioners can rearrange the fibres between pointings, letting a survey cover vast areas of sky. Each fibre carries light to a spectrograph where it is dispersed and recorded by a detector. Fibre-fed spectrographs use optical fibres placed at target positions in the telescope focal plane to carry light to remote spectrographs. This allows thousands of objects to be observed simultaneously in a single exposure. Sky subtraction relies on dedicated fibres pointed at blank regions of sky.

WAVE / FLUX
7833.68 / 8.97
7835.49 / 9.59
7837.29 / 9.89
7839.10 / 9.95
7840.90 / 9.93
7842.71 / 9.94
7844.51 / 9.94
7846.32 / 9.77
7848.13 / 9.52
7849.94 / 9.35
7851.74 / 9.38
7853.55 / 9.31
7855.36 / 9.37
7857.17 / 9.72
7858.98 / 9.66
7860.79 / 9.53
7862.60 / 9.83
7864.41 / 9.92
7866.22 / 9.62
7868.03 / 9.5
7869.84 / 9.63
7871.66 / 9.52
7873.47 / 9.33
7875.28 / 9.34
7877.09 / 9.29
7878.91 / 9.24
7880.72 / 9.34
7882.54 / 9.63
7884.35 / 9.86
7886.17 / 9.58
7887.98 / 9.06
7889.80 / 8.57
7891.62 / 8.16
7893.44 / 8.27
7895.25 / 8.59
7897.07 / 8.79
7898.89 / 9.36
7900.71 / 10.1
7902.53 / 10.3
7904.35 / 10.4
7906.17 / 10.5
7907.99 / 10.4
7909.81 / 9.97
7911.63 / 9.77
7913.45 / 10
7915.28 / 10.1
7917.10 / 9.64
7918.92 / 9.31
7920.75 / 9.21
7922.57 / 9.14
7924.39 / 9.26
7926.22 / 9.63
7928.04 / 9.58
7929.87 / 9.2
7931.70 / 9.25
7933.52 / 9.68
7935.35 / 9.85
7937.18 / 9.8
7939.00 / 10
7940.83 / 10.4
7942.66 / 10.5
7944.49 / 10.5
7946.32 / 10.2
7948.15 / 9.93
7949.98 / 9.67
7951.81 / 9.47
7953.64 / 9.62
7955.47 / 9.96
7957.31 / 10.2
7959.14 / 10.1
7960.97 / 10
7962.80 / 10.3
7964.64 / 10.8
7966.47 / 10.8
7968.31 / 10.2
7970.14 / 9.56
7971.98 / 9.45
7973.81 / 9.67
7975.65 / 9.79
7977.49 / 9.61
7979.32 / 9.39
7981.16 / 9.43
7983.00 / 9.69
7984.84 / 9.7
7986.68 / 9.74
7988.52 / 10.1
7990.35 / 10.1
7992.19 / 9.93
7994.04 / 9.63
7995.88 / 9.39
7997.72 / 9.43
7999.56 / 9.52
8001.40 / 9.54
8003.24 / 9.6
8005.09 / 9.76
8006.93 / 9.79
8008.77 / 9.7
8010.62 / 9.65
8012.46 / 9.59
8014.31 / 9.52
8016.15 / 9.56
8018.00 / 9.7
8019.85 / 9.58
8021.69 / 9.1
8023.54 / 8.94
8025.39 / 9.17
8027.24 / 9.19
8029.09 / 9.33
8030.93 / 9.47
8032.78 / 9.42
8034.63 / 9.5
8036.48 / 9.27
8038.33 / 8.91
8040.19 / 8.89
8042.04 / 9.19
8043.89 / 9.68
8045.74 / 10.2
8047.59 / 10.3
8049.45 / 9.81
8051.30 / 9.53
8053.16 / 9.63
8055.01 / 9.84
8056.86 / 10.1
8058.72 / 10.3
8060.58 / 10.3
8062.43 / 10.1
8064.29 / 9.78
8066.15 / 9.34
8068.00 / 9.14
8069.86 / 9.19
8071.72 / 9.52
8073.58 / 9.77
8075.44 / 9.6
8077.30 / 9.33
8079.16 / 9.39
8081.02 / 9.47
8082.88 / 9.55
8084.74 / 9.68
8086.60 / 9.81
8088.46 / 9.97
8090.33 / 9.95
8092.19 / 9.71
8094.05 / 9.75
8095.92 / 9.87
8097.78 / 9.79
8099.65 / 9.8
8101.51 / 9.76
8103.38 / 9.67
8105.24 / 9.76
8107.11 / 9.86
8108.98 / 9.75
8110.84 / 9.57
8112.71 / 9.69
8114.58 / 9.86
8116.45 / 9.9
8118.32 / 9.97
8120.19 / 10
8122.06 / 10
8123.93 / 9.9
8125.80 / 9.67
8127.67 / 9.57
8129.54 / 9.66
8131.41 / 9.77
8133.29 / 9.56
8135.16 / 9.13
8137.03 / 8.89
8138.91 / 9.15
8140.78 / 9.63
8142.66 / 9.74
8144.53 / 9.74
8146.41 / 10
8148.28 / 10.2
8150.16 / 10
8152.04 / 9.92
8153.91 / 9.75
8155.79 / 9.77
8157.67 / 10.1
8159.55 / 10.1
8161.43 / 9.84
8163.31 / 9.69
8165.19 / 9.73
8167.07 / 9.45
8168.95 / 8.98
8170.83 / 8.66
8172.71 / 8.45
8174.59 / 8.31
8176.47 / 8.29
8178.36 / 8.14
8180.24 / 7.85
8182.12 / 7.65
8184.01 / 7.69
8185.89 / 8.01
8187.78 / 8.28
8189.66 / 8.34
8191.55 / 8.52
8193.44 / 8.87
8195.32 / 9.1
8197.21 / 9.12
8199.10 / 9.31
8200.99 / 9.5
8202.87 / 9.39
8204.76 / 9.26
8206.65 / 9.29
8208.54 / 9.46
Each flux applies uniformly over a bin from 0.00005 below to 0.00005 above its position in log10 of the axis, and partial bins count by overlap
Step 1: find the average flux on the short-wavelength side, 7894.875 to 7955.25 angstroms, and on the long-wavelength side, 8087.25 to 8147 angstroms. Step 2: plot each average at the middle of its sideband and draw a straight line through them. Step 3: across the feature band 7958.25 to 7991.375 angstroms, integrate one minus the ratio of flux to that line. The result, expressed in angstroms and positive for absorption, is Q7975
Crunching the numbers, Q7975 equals -0.5 angstroms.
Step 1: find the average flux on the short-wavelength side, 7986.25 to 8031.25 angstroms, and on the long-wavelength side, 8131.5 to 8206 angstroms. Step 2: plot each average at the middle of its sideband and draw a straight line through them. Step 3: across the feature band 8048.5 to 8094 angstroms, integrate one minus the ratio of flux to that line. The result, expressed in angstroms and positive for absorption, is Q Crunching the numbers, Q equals -1.5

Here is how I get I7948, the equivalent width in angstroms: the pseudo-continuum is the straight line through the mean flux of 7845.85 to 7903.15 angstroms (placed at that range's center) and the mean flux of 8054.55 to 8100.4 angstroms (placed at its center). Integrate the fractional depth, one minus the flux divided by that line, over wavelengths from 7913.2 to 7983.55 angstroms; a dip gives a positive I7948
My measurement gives -2.3 angstroms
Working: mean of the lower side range 9.38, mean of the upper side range 9.72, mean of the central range 9.82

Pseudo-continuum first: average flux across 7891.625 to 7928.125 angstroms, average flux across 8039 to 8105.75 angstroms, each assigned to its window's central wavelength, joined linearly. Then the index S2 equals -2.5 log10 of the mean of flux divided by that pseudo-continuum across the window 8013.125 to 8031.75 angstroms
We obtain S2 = 0.04 mag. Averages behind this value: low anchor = 9.58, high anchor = 9.7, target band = 9.36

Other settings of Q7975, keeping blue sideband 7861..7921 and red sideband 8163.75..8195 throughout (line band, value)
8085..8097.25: -1.43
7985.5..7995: -0.75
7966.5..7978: -0.71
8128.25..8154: -3.06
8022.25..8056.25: -1.79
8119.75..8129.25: -1.23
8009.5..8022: -0.66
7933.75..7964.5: -2.41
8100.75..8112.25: -1.29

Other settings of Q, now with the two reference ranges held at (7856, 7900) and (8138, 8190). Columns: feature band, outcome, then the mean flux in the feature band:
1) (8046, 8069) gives -1.6 angstroms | 9.86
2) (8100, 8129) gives -2.0 angstroms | 9.8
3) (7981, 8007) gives -1.3 angstroms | 9.69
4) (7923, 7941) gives -0.7 angstroms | 9.62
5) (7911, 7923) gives -0.4 angstroms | 9.61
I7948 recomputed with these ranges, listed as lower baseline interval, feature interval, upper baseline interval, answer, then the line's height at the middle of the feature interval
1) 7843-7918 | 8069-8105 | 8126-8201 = -1.56 angstroms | 9.26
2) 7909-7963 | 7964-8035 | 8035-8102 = 0.74 angstroms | 9.74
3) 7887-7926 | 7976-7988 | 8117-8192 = -0.27 angstroms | 9.41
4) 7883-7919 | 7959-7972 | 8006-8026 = -0.94 angstroms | 9.51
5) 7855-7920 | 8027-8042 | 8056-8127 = 0.69 angstroms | 9.69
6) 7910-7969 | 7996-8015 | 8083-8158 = 0.44 angstroms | 9.83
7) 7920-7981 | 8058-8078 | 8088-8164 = 0.25 angstroms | 9.79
